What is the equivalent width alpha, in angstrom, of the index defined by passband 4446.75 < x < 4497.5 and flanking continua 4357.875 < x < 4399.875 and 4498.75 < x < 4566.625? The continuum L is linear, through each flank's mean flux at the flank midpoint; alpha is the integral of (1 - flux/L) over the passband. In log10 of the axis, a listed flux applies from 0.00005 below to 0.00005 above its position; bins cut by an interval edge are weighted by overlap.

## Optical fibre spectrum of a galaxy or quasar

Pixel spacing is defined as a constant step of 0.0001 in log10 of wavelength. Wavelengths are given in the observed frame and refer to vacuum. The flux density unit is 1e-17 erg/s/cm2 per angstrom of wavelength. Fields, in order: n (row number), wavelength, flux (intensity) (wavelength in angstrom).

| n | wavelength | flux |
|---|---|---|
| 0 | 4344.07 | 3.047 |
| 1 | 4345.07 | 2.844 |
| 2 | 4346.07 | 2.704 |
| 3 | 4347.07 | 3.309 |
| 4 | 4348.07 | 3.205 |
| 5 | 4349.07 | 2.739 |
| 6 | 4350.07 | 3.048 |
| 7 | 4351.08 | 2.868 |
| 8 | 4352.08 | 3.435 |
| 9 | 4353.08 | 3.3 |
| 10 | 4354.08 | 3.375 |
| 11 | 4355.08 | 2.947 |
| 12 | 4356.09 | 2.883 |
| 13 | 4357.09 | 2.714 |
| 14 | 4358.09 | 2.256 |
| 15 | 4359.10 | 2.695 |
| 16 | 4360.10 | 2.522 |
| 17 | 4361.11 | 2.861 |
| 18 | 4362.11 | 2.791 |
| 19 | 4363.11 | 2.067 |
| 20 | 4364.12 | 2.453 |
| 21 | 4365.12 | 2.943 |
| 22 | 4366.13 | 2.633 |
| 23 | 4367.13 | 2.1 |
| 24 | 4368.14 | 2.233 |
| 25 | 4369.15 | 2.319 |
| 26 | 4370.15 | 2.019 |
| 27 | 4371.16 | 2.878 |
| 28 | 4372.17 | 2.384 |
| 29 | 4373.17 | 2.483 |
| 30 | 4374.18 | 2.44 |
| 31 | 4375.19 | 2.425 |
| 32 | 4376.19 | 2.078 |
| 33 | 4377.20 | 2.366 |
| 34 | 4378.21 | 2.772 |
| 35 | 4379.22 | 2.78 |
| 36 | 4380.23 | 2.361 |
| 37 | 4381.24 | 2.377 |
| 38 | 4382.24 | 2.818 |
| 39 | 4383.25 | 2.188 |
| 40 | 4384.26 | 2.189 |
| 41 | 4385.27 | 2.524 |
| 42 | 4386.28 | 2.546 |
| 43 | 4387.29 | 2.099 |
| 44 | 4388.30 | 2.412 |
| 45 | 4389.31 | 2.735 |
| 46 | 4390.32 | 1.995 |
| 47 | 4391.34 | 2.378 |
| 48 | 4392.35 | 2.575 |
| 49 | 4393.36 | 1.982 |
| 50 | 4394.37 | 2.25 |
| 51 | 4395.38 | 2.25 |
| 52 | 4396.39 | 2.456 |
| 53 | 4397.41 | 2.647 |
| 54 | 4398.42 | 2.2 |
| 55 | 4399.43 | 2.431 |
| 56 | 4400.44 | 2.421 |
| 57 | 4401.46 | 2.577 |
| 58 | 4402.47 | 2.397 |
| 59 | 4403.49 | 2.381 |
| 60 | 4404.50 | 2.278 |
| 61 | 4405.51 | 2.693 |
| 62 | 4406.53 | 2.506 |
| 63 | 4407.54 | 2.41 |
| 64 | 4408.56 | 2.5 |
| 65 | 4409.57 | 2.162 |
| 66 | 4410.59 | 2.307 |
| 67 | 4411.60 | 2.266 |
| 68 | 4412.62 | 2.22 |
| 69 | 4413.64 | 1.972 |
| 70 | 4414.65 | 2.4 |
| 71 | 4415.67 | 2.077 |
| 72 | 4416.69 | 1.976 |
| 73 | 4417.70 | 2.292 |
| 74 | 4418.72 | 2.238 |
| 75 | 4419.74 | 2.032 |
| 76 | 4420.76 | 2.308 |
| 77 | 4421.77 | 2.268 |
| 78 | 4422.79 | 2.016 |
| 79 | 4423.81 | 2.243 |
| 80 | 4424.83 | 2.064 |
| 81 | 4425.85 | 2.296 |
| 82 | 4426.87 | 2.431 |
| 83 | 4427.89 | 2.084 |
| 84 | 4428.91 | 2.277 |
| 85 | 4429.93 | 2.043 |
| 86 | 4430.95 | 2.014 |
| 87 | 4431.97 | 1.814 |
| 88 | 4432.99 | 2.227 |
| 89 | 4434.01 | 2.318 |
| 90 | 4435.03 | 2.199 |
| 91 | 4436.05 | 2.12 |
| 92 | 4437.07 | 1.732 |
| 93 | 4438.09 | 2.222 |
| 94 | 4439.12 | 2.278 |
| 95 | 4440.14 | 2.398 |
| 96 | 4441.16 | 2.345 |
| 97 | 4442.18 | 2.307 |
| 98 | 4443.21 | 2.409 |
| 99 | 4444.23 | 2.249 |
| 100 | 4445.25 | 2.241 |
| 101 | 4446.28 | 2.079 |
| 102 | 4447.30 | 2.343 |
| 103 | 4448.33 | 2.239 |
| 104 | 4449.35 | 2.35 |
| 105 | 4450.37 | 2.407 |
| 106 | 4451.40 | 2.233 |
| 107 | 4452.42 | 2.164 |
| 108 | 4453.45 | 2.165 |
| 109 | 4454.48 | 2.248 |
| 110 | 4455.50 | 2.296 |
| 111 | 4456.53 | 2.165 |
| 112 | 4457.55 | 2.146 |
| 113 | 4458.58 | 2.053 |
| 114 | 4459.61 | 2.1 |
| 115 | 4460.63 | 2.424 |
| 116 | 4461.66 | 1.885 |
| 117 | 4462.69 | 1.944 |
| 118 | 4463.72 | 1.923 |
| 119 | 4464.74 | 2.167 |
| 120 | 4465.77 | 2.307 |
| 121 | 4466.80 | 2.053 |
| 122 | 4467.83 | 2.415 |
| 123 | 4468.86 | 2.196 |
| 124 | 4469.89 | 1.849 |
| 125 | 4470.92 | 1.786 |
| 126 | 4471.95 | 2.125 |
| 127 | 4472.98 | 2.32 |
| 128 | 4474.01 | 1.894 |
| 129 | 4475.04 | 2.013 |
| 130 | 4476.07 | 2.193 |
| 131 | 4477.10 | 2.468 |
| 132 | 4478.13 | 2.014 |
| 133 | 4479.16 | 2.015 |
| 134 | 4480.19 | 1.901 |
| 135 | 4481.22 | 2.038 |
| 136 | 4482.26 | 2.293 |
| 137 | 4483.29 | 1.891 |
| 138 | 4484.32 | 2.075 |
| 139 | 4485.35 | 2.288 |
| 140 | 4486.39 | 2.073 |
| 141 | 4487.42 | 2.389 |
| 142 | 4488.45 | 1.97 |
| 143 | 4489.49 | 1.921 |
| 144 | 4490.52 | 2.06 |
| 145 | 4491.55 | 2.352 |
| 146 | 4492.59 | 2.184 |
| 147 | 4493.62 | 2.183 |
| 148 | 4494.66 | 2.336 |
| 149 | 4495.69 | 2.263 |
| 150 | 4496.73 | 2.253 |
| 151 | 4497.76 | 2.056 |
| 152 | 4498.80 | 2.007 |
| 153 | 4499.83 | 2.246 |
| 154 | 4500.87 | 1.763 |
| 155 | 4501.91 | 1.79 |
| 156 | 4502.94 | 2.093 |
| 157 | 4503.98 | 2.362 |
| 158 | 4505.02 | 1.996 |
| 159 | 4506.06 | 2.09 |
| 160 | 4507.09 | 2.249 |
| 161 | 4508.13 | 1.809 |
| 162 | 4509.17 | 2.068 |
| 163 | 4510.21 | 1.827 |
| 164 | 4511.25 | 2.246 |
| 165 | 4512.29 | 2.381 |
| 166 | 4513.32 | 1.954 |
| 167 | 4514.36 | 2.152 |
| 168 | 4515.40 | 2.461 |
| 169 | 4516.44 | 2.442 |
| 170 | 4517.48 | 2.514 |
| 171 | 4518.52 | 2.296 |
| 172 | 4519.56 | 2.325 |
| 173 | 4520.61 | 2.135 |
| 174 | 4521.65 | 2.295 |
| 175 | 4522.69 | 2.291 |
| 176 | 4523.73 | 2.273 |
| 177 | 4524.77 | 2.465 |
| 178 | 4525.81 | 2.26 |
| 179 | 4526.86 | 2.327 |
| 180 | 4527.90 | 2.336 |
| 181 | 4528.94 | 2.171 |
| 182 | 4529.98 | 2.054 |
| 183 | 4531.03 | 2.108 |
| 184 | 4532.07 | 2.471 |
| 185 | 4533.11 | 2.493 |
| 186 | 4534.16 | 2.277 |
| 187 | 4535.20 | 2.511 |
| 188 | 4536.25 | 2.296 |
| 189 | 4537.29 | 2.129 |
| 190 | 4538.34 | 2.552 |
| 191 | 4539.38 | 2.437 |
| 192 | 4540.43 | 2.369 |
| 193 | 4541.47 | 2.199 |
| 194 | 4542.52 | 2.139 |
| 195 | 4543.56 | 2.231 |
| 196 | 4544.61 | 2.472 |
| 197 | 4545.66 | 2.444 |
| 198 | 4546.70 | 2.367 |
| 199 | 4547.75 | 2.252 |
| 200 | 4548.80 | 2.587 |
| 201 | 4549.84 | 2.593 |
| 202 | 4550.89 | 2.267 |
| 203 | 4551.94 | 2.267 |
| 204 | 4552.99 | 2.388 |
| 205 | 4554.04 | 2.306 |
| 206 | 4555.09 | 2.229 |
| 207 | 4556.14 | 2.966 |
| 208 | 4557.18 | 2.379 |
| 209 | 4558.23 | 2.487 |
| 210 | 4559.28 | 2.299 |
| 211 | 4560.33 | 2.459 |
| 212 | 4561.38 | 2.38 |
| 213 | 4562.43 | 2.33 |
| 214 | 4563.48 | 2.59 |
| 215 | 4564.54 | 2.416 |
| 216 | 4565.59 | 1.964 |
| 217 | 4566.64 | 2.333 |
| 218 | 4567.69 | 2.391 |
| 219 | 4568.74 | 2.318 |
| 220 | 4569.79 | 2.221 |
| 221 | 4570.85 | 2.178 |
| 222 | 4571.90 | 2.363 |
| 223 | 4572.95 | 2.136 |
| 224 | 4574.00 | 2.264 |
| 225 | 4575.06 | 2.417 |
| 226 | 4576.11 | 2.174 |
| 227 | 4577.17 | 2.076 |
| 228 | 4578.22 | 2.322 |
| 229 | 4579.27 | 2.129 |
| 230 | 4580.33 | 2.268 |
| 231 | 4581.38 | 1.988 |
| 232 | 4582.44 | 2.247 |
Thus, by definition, 4.1 angstrom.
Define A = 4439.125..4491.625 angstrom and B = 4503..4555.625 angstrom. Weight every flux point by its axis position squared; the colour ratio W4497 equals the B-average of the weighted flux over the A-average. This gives 1.09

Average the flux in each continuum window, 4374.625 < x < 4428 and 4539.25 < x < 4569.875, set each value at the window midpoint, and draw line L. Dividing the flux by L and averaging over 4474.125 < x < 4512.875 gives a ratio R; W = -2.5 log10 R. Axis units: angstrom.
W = 0.120 mag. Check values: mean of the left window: 2.33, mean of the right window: 2.37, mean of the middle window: 2.11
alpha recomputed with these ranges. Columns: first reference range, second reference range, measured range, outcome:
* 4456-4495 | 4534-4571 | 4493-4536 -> 0.6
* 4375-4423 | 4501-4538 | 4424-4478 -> 2.8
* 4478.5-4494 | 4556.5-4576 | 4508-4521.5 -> -0.2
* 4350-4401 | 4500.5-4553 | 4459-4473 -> 1.6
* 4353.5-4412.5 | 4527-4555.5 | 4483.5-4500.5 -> 1.5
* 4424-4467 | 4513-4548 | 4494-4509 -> 1.2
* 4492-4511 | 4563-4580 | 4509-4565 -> -4.0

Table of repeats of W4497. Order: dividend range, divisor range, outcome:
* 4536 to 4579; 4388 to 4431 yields 1.09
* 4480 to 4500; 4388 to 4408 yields 0.93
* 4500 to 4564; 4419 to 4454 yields 1.09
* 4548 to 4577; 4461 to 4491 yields 1.17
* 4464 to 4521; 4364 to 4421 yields 0.94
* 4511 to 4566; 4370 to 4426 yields 1.06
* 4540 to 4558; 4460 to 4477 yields 1.17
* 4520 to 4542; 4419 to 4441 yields 1.11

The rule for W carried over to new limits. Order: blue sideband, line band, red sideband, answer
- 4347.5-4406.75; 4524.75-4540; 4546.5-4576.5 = 0.03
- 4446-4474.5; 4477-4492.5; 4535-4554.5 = 0.05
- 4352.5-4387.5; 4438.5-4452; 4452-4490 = -0.04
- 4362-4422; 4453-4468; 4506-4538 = 0.08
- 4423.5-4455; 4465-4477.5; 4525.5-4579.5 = 0.06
